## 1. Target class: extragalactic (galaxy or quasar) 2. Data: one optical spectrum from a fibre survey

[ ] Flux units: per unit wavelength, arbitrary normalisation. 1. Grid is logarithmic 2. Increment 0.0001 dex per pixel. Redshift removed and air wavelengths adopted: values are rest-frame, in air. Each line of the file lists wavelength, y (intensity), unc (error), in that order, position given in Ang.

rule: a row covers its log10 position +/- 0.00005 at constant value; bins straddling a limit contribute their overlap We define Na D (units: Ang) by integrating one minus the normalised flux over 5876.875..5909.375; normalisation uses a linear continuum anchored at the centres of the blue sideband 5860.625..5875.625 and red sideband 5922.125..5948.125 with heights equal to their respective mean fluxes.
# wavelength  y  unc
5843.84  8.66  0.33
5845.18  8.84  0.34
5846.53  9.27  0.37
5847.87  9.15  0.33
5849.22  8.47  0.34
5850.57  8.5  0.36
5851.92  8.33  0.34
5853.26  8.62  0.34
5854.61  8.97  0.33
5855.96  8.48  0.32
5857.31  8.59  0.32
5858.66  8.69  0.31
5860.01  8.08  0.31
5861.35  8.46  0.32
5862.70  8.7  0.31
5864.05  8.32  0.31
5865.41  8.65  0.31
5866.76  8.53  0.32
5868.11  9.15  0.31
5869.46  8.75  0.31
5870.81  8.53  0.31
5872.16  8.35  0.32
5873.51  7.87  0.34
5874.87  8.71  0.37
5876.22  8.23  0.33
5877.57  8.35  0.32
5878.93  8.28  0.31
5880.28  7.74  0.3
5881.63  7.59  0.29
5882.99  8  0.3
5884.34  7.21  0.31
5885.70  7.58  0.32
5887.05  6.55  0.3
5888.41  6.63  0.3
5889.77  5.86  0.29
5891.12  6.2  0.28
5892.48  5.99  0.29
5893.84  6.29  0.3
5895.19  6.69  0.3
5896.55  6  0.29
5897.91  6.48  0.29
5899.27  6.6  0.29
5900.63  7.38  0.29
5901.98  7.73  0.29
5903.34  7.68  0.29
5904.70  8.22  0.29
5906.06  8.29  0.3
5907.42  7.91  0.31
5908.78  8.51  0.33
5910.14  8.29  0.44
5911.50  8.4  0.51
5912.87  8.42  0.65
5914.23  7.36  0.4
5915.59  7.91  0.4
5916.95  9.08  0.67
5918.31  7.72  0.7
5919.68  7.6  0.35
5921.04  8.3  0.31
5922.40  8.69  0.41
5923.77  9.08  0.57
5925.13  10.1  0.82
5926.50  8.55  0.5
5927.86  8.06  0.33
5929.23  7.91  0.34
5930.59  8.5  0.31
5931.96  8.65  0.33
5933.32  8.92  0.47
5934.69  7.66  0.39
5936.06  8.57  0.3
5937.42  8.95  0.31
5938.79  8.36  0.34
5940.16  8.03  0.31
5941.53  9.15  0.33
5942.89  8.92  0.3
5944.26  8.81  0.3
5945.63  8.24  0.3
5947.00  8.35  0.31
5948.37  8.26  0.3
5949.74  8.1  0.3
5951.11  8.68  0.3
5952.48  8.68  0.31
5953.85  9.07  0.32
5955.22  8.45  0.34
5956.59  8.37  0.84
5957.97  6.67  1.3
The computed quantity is 5.0 Ang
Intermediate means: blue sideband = 8.55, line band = 7.24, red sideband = 8.6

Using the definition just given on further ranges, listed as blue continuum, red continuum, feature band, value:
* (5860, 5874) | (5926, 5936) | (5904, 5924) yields 0.4 Ang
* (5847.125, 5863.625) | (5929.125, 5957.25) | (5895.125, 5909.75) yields 1.9 Ang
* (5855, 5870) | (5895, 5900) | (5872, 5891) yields -0.4 Ang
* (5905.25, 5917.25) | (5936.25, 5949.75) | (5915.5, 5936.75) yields -0.3 Ang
